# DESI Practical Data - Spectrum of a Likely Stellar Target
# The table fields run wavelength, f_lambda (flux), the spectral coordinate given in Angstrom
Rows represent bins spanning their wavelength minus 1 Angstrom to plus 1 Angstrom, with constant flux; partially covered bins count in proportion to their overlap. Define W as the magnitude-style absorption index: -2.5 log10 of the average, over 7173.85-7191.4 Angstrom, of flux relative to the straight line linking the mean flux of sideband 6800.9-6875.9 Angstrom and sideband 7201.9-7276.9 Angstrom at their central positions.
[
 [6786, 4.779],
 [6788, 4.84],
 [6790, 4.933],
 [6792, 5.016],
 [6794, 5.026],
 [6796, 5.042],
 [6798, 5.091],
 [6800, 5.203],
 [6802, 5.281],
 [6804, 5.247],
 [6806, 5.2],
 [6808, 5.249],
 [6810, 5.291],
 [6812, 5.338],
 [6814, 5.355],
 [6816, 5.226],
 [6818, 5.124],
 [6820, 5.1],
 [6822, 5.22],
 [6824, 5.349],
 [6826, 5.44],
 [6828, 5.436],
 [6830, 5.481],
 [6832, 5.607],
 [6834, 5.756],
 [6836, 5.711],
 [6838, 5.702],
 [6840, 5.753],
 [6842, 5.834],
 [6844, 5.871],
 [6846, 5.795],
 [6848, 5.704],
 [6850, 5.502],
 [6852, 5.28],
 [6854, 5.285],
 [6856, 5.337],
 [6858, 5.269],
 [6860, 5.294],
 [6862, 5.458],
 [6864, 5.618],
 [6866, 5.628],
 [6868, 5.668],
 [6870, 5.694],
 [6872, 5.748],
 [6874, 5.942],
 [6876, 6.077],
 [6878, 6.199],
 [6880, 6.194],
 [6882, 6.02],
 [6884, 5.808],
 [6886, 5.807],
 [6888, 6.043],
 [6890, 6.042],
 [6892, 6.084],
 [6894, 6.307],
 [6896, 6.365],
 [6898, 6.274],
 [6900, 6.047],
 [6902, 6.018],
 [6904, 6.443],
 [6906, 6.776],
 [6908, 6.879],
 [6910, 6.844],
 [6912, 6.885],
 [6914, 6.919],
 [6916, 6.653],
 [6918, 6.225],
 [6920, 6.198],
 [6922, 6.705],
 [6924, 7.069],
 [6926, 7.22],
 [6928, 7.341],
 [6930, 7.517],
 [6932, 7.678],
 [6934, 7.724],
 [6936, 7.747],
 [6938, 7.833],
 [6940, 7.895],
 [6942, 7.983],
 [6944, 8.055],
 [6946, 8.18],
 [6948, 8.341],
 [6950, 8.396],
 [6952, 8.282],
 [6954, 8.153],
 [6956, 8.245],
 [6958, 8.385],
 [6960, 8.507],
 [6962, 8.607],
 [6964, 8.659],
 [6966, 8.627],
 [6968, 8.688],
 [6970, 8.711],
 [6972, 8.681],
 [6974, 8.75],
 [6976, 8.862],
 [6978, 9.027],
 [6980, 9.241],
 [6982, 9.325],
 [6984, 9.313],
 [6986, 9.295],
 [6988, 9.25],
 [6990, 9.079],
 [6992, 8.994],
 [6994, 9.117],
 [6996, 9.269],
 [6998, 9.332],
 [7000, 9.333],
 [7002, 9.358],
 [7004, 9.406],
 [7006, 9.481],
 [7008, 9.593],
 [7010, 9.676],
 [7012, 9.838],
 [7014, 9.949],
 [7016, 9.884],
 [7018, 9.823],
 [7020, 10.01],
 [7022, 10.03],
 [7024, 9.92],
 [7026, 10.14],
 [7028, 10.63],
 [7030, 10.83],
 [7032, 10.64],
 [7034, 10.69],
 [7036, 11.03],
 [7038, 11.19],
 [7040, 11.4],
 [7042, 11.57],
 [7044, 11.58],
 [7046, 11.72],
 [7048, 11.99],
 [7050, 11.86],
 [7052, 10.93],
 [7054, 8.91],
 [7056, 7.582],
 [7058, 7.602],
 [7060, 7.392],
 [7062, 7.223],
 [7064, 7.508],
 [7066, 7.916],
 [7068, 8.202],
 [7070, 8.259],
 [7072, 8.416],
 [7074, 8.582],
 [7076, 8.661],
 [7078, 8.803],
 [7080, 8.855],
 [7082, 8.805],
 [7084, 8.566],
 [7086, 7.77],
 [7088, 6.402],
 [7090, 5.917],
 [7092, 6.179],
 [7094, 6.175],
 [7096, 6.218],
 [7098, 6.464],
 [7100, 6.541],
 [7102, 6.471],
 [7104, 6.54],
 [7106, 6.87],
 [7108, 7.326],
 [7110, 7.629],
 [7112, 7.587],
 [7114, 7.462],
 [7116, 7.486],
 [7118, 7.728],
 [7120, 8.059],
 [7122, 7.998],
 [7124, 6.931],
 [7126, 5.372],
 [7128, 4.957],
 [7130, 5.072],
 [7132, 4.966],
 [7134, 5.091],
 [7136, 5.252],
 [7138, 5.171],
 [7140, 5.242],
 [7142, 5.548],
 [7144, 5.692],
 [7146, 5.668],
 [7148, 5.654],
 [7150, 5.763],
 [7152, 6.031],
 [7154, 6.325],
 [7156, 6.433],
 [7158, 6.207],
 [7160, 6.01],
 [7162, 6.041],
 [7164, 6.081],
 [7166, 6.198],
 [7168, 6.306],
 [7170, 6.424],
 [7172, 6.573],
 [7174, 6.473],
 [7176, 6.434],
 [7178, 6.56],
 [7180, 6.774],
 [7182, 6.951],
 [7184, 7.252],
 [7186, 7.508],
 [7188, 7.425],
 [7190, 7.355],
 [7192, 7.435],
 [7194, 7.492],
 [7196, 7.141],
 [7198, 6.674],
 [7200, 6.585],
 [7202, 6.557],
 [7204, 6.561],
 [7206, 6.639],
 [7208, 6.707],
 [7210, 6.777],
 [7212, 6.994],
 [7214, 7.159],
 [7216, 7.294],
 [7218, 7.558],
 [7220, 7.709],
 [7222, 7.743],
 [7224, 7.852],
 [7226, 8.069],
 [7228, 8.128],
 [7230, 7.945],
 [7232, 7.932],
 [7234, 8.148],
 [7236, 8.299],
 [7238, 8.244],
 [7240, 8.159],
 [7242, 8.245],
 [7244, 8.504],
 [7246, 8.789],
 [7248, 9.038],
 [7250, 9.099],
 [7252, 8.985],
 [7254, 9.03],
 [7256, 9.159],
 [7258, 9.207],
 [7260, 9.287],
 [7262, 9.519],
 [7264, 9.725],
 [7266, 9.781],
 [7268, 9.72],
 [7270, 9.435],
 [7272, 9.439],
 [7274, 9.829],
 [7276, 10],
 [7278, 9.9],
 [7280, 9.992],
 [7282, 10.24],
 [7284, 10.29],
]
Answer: 0.139 mag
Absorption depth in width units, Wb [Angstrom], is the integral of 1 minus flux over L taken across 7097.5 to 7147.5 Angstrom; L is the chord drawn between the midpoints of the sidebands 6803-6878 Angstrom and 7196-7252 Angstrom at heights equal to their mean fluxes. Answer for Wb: 5.3 Angstrom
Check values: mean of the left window 5.51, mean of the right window 7.7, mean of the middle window 6.36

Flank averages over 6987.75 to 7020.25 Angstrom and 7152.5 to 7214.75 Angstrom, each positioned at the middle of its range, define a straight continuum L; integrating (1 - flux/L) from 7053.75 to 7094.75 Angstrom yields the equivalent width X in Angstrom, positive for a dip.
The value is 3.01 Angstrom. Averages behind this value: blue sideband 9.49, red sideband 6.7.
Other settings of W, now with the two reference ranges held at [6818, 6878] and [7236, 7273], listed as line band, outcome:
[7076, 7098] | 0.03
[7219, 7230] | 0.12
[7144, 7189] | 0.28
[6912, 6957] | -0.19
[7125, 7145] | 0.46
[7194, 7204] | 0.25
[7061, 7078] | -0.09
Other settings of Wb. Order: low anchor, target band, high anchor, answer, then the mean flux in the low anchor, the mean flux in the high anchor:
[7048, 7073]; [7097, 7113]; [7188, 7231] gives 2.5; 8.62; 7.26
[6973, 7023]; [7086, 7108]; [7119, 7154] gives 1.1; 9.41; 5.81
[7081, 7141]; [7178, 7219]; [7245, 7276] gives 5.9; 6.61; 9.36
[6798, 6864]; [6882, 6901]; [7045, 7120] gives -0.1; 5.43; 7.96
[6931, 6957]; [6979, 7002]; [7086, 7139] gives -4.9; 8.04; 6.48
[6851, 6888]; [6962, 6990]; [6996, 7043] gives -0.3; 5.69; 10.1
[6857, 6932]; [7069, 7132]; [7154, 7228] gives -4.6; 6.27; 6.9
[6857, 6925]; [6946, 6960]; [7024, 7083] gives -1.6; 6.15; 9.62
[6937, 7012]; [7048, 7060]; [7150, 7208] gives -2.2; 8.82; 6.64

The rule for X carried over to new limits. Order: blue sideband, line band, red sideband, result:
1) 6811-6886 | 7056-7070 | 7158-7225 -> -2.81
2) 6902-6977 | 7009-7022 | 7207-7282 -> -3.16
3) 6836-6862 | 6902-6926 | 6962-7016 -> 1.84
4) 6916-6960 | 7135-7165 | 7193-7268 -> 8.06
